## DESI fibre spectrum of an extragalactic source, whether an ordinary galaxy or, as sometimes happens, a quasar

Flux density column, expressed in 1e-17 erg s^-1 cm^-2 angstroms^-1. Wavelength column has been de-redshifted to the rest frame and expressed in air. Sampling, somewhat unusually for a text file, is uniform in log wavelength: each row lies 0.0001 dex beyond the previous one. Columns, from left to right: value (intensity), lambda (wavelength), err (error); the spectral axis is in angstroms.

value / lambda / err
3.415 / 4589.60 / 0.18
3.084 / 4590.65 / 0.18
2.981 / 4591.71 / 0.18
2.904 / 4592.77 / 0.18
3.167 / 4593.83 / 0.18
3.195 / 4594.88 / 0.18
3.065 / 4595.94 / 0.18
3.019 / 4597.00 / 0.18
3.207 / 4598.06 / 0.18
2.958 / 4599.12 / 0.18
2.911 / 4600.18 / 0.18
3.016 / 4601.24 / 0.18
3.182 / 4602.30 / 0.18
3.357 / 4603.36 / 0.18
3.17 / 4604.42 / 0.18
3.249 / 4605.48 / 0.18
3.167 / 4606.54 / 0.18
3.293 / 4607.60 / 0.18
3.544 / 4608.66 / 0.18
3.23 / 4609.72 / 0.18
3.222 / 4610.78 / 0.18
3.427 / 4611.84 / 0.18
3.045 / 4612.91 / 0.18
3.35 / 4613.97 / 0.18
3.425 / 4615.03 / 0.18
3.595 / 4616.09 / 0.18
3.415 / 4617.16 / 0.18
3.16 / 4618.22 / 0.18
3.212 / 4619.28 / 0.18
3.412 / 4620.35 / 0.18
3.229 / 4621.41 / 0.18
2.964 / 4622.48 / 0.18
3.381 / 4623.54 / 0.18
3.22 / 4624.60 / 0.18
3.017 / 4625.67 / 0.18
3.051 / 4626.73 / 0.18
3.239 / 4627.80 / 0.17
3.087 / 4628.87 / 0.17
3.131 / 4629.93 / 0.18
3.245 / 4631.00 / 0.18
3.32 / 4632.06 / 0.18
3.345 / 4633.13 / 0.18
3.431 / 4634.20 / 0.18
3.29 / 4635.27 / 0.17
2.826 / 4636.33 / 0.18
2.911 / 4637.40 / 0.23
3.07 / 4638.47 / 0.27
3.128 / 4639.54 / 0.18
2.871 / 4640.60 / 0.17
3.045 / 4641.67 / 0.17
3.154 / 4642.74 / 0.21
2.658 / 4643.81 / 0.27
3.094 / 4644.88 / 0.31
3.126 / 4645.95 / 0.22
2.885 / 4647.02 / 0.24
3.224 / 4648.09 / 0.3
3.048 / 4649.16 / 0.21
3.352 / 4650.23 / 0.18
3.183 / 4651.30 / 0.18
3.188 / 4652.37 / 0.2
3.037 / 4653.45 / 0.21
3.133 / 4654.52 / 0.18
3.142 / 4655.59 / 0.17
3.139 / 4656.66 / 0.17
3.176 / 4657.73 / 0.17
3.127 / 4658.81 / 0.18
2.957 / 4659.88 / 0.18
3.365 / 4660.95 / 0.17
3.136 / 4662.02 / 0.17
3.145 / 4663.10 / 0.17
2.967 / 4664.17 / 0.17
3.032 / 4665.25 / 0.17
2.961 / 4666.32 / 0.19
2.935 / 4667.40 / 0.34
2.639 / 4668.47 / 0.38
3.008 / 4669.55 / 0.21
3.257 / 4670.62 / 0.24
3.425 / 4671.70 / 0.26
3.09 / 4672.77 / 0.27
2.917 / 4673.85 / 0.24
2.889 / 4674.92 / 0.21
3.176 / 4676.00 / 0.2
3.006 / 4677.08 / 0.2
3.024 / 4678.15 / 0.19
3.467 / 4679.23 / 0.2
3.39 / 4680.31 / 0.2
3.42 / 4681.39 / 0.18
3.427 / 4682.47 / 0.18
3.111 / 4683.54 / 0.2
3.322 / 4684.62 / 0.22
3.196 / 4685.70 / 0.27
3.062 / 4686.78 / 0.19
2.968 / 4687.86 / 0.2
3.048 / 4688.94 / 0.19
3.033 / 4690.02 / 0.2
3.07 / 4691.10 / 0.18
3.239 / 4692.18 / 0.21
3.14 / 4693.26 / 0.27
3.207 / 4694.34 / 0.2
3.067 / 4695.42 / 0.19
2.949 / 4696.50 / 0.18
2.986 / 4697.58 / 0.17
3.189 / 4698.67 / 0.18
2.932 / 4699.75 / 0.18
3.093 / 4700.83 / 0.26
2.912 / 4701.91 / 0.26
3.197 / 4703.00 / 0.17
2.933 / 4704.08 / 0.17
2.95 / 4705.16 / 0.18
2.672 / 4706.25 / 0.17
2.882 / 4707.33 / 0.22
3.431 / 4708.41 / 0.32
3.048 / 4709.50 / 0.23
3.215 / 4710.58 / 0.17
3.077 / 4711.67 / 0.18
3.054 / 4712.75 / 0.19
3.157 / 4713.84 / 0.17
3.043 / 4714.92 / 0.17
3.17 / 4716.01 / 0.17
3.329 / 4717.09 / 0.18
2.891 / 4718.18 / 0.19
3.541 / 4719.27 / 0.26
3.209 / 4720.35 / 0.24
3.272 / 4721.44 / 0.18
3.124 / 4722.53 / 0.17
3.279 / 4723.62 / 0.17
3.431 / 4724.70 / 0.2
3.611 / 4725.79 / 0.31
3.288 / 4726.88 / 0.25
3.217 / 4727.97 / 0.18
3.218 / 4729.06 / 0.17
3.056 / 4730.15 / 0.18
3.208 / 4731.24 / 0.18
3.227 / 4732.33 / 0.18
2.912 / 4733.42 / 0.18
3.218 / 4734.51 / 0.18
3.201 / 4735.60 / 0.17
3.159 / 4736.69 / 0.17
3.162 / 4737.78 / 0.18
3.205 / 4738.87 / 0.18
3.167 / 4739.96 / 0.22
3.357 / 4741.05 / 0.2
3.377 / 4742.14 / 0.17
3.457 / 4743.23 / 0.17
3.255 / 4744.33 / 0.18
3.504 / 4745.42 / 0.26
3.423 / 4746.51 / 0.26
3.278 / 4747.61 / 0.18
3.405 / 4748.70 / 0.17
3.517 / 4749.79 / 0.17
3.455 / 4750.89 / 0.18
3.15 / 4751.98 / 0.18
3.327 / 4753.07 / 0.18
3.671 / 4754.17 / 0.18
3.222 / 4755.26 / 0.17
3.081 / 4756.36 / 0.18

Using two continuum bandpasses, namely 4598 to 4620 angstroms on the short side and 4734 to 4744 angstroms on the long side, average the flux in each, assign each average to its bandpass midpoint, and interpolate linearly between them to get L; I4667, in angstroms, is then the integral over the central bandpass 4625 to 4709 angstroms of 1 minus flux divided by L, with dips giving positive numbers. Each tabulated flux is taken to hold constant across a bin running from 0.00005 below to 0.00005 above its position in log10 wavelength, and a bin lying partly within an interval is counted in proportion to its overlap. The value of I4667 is 3.87 angstroms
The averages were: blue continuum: 3.25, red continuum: 3.26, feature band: 3.1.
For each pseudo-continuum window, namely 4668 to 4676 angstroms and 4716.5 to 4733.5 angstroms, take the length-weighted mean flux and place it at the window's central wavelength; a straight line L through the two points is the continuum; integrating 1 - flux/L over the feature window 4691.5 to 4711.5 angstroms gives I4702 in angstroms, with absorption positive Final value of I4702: 0.6 angstroms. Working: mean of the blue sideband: 3.05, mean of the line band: 3.06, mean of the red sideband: 3.25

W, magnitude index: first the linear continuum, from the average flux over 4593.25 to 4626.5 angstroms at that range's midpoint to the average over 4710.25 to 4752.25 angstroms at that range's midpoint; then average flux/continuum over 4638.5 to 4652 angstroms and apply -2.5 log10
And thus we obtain 0.06 mag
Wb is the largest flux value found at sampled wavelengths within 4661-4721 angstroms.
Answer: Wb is 3.541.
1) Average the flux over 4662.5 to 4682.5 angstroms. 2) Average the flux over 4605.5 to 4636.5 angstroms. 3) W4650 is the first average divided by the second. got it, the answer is 0.95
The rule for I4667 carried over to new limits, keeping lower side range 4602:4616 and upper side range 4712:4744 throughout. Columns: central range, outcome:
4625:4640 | 0.60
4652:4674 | 1.19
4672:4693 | 0.63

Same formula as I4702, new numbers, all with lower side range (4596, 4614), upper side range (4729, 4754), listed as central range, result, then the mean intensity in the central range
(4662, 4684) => 0.8 angstroms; 3.11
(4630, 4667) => 1.2 angstroms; 3.11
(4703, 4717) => 0.8 angstroms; 3.07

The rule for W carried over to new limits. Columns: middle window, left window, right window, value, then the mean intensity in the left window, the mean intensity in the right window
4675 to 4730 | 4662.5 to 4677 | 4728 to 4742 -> -0.01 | 3.03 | 3.18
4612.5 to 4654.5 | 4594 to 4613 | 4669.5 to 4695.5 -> 0.00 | 3.18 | 3.16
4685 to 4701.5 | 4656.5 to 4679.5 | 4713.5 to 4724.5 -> 0.02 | 3.08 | 3.21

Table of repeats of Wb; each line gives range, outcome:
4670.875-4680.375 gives 3.467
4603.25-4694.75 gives 3.595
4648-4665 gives 3.365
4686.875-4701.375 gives 3.239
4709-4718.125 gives 3.329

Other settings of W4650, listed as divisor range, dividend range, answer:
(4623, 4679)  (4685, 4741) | 1.01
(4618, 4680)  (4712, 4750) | 1.04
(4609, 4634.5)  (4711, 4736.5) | 0.98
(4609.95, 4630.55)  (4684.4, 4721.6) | 0.96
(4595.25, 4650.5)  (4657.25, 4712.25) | 0.98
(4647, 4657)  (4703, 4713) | 0.97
